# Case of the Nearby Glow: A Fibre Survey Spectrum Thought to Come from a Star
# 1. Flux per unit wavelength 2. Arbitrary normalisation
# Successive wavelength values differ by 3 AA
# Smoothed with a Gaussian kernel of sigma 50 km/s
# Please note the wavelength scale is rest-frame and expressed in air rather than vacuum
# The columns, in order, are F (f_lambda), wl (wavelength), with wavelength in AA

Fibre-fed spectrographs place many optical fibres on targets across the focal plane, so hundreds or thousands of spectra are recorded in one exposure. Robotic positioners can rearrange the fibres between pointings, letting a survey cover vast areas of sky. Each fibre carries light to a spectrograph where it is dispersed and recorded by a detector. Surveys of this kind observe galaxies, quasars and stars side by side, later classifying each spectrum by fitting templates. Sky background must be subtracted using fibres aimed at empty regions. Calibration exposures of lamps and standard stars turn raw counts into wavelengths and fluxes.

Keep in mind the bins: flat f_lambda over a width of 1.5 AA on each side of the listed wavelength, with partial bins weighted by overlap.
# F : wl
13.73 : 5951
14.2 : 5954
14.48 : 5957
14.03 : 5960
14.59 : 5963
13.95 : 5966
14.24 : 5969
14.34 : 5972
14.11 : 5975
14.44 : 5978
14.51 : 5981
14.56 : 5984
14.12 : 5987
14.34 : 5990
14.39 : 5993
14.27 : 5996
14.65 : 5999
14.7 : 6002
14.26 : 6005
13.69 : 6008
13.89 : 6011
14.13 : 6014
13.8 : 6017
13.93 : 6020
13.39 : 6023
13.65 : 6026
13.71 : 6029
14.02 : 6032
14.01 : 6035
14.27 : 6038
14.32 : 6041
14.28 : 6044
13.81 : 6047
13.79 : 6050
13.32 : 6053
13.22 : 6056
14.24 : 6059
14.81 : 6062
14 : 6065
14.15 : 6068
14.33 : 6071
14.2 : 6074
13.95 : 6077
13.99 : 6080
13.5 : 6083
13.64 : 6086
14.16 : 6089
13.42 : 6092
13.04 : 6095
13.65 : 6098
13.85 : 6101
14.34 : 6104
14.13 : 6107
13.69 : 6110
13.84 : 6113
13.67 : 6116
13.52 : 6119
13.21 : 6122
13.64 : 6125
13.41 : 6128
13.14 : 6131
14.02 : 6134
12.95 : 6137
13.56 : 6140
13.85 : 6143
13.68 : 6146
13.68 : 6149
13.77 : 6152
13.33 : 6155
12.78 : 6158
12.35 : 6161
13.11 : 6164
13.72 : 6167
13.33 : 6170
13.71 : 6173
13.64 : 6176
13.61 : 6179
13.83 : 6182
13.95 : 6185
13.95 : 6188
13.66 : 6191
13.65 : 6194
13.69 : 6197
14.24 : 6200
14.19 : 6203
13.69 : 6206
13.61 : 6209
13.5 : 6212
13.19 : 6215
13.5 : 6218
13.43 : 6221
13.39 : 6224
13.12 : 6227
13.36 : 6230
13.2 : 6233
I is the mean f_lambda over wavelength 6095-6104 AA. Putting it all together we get 13.7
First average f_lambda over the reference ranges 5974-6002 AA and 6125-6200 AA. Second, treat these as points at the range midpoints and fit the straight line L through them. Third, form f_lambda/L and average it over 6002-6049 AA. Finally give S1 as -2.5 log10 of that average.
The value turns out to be 0.02 mag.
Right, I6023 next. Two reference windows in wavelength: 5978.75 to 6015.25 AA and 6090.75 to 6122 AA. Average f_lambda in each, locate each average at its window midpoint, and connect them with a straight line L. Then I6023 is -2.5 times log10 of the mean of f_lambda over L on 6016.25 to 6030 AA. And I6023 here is 0.04 mag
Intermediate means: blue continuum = 14.3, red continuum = 13.7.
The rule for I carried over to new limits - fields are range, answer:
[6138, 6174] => 13.4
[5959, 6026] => 14.2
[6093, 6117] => 13.8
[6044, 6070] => 13.9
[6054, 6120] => 13.9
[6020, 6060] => 13.8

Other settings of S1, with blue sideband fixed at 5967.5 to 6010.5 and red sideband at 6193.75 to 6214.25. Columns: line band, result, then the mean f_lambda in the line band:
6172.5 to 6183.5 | 0.01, 13.7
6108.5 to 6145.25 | 0.03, 13.5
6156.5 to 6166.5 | 0.08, 12.8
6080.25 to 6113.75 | 0.02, 13.8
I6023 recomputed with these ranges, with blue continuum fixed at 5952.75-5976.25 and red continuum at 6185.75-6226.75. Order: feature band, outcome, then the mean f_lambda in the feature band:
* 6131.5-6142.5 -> 0.03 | 13.5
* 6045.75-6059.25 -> 0.03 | 13.6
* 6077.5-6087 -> 0.02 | 13.7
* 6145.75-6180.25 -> 0.03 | 13.4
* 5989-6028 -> 0.00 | 14.1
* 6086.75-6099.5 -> 0.03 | 13.6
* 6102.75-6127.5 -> 0.01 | 13.7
